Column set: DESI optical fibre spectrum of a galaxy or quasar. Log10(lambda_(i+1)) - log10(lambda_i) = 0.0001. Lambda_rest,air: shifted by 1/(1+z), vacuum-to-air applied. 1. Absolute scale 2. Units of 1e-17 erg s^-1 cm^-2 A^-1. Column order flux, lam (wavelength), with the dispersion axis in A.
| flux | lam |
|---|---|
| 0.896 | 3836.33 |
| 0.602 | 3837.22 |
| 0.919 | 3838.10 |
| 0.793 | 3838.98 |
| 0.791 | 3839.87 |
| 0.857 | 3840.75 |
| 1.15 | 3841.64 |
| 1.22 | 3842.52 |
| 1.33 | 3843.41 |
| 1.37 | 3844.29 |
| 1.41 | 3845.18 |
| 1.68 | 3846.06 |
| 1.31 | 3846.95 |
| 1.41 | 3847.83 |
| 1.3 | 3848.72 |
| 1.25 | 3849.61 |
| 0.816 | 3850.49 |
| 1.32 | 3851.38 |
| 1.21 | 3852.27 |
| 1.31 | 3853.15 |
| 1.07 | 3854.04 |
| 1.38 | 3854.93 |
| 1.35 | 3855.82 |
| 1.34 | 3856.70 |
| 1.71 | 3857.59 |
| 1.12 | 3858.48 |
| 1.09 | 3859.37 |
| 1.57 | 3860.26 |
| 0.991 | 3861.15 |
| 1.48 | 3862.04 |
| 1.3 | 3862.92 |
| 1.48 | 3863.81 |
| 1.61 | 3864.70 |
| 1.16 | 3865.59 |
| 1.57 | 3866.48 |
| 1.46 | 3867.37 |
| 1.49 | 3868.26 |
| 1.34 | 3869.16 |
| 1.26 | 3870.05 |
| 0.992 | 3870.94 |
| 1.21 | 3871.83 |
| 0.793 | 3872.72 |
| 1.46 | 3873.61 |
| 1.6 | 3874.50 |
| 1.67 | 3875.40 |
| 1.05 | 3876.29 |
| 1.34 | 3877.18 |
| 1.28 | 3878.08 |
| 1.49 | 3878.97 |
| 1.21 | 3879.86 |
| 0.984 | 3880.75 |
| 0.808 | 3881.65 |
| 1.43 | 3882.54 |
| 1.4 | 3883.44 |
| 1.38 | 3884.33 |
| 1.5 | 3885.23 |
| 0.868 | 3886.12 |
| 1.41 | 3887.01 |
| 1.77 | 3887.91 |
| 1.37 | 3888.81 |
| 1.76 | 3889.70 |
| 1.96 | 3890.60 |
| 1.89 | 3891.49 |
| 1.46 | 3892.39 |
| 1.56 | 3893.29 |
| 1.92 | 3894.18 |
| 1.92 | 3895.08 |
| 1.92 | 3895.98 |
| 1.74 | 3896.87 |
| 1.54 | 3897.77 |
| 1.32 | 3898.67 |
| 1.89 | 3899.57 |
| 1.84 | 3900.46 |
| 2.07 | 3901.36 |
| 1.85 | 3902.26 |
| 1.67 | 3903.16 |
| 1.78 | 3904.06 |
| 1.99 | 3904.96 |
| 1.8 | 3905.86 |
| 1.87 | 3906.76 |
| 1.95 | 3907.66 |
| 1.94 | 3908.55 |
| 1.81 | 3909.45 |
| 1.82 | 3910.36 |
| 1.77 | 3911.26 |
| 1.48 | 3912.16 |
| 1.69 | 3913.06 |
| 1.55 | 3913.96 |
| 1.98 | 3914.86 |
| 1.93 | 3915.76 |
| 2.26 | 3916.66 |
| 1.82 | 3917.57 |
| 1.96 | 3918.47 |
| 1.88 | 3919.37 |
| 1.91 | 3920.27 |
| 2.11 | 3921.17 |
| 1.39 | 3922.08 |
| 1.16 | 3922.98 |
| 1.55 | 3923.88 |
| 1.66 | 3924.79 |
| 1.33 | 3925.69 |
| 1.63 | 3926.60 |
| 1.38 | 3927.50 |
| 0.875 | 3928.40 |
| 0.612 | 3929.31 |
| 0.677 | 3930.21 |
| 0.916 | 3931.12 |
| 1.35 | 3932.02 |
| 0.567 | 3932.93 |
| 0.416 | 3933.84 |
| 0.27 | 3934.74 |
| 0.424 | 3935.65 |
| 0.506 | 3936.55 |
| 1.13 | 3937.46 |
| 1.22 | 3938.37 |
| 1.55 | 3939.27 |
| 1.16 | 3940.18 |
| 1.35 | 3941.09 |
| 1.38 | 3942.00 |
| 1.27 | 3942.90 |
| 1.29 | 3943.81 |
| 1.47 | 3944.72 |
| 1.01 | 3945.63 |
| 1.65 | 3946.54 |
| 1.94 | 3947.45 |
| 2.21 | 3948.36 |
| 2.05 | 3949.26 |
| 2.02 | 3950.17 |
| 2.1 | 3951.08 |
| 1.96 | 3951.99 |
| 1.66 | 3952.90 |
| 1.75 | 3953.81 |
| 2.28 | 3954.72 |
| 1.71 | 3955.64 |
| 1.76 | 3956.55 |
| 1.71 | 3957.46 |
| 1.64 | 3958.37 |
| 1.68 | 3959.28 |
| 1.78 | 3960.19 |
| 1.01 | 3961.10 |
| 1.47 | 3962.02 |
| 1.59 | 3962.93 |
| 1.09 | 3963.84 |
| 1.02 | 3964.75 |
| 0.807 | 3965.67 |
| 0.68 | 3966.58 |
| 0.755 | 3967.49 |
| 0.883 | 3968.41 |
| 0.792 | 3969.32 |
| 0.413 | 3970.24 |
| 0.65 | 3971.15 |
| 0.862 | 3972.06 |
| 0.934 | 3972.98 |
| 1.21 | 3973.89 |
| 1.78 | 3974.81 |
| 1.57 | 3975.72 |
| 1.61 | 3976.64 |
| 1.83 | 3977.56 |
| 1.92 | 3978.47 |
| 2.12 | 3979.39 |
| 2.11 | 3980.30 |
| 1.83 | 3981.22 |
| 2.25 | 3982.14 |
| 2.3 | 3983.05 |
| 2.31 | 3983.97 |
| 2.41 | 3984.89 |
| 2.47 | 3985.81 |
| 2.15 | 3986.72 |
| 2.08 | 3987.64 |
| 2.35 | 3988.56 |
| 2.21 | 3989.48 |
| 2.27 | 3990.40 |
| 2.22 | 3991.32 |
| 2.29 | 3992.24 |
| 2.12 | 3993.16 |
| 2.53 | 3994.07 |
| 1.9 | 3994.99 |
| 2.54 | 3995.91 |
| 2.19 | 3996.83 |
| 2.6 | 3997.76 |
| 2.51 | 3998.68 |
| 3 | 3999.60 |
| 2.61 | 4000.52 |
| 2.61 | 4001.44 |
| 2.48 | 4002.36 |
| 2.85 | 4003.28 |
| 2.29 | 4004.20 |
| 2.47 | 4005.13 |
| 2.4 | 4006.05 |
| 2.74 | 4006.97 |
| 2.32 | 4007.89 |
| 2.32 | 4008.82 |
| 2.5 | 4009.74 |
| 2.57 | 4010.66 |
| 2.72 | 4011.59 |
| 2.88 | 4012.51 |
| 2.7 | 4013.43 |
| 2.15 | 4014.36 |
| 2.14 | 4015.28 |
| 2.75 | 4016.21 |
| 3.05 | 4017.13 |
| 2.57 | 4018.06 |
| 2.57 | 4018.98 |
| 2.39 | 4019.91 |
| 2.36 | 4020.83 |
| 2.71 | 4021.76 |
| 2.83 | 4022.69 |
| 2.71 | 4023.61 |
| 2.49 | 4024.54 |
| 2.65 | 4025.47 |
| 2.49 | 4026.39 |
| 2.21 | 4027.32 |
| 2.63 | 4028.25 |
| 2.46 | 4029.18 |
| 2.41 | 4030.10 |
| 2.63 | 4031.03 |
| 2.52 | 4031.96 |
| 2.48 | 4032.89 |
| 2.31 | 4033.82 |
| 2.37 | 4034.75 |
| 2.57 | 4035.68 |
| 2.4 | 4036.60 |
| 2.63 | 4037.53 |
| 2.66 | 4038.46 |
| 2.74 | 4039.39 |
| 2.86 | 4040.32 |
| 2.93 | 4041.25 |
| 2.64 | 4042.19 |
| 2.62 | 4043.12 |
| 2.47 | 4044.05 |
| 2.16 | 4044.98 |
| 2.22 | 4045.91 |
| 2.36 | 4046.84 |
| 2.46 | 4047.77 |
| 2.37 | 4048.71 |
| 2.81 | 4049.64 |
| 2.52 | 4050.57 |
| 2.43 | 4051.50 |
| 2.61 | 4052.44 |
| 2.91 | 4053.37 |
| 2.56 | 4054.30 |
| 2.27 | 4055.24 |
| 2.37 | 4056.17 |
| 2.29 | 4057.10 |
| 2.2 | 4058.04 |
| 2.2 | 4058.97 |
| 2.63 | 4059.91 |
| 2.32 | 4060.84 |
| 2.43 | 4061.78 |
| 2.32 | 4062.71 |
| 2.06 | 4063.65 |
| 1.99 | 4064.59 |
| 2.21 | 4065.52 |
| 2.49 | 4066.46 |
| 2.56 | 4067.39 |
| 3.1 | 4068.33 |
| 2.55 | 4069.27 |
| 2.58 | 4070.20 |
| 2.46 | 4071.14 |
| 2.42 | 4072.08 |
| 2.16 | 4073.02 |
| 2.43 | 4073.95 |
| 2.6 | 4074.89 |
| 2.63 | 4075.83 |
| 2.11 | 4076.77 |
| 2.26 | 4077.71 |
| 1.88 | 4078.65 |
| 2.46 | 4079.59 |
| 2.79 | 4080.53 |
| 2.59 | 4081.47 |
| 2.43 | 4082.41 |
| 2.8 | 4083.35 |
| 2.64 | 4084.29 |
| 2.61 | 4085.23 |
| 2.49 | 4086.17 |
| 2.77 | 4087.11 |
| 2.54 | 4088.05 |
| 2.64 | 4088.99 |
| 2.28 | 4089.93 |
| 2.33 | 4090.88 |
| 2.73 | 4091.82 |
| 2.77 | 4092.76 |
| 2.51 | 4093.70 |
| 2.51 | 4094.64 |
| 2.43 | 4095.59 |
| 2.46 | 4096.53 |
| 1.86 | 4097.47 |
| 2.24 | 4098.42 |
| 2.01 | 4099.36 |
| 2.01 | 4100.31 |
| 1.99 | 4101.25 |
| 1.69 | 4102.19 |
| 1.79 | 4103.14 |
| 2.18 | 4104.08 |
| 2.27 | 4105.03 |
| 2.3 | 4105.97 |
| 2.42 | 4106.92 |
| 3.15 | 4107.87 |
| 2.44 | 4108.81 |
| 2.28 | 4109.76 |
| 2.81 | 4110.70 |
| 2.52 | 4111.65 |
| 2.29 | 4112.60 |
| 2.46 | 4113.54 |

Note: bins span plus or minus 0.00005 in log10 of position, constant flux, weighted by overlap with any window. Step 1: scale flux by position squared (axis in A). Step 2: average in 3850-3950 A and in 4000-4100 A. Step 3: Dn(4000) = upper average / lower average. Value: 1.9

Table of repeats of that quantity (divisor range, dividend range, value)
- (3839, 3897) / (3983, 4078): 1.97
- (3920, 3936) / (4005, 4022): 2.38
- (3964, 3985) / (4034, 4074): 1.81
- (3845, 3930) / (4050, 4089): 1.79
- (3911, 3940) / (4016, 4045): 2.03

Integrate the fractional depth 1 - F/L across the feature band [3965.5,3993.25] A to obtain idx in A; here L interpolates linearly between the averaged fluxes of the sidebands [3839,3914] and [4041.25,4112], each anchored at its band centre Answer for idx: 3.89 A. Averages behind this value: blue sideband 1.45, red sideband 2.42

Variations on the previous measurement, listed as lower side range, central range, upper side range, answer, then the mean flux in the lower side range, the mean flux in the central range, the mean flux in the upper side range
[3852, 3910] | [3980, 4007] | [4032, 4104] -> -4.0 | 1.49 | 2.37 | 2.43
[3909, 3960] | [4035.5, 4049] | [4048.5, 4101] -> -2.0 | 1.49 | 2.54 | 2.44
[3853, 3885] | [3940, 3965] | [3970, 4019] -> 3.8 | 1.31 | 1.62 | 2.21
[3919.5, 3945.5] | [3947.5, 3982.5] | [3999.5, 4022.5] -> 4.0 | 1.17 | 1.52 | 2.56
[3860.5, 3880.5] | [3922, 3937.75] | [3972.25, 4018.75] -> 7.0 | 1.33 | 0.98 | 2.29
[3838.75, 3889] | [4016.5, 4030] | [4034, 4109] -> -2.5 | 1.29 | 2.58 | 2.44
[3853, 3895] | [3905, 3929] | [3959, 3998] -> -3.1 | 1.38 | 1.71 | 1.71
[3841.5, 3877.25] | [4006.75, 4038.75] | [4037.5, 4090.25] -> -4.1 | 1.32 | 2.54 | 2.48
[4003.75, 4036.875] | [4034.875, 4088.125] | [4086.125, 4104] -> -1.7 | 2.52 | 2.48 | 2.31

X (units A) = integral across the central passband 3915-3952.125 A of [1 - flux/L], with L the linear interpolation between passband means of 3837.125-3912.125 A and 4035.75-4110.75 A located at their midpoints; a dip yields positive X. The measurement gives 7.1 A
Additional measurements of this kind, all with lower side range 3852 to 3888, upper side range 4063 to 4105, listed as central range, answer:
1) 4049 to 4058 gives -1.13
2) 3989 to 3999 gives -1.91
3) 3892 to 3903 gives -2.29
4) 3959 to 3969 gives 3.56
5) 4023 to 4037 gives -2.51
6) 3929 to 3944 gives 6.42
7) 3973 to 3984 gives 0.06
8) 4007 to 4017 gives -2.52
